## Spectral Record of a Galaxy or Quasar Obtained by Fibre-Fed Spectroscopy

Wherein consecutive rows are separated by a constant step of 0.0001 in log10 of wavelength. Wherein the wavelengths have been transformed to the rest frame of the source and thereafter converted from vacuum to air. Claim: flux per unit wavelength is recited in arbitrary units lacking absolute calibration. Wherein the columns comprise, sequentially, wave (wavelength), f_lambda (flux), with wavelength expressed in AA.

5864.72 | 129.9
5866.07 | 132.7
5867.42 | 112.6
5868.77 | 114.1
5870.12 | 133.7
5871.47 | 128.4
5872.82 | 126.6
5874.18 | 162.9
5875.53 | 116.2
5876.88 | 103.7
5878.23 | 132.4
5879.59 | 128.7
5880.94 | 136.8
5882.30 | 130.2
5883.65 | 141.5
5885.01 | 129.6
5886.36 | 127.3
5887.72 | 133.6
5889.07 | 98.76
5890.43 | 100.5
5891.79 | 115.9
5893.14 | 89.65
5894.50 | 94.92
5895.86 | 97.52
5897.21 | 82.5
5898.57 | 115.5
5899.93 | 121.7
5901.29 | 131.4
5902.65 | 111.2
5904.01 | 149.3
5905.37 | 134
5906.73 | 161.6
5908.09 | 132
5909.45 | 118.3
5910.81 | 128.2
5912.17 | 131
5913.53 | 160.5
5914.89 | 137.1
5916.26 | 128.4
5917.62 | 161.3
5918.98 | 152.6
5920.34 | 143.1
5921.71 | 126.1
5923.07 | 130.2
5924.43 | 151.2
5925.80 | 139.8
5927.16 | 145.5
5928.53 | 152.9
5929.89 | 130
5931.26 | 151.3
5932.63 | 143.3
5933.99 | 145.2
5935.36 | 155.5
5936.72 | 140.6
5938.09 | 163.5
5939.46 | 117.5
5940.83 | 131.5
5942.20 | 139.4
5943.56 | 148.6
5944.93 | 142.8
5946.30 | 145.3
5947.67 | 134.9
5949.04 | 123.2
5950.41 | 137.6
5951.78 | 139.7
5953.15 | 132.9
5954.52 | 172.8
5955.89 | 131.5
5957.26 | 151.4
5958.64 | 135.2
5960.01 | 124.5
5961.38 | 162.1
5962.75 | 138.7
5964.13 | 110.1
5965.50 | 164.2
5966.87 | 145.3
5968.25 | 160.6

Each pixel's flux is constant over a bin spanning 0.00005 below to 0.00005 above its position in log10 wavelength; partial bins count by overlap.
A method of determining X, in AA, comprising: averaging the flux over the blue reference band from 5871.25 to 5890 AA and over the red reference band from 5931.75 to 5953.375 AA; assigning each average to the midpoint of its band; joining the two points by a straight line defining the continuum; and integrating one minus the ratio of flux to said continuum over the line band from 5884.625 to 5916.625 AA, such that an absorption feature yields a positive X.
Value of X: 2.4 AA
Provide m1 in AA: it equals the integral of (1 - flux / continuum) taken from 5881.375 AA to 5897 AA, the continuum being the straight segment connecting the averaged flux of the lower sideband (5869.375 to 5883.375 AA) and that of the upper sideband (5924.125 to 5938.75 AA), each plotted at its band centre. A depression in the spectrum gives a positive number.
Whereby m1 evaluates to 2.3 AA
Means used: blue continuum 130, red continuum 147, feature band 114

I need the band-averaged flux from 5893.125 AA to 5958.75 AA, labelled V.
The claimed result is 136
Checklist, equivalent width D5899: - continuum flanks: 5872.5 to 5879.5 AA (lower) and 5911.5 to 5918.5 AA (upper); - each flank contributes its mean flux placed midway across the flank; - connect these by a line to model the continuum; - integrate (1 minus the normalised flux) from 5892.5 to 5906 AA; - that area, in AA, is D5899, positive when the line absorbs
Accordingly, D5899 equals 2.5 AA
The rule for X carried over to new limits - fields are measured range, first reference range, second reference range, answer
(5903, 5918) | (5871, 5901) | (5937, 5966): -1.4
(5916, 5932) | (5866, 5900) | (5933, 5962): -1.1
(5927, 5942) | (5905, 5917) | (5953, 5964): -0.4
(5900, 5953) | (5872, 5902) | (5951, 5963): -2.8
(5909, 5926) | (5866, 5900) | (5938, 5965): -1.3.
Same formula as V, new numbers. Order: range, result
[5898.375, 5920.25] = 137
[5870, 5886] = 131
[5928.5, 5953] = 141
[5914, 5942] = 142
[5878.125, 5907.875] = 121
